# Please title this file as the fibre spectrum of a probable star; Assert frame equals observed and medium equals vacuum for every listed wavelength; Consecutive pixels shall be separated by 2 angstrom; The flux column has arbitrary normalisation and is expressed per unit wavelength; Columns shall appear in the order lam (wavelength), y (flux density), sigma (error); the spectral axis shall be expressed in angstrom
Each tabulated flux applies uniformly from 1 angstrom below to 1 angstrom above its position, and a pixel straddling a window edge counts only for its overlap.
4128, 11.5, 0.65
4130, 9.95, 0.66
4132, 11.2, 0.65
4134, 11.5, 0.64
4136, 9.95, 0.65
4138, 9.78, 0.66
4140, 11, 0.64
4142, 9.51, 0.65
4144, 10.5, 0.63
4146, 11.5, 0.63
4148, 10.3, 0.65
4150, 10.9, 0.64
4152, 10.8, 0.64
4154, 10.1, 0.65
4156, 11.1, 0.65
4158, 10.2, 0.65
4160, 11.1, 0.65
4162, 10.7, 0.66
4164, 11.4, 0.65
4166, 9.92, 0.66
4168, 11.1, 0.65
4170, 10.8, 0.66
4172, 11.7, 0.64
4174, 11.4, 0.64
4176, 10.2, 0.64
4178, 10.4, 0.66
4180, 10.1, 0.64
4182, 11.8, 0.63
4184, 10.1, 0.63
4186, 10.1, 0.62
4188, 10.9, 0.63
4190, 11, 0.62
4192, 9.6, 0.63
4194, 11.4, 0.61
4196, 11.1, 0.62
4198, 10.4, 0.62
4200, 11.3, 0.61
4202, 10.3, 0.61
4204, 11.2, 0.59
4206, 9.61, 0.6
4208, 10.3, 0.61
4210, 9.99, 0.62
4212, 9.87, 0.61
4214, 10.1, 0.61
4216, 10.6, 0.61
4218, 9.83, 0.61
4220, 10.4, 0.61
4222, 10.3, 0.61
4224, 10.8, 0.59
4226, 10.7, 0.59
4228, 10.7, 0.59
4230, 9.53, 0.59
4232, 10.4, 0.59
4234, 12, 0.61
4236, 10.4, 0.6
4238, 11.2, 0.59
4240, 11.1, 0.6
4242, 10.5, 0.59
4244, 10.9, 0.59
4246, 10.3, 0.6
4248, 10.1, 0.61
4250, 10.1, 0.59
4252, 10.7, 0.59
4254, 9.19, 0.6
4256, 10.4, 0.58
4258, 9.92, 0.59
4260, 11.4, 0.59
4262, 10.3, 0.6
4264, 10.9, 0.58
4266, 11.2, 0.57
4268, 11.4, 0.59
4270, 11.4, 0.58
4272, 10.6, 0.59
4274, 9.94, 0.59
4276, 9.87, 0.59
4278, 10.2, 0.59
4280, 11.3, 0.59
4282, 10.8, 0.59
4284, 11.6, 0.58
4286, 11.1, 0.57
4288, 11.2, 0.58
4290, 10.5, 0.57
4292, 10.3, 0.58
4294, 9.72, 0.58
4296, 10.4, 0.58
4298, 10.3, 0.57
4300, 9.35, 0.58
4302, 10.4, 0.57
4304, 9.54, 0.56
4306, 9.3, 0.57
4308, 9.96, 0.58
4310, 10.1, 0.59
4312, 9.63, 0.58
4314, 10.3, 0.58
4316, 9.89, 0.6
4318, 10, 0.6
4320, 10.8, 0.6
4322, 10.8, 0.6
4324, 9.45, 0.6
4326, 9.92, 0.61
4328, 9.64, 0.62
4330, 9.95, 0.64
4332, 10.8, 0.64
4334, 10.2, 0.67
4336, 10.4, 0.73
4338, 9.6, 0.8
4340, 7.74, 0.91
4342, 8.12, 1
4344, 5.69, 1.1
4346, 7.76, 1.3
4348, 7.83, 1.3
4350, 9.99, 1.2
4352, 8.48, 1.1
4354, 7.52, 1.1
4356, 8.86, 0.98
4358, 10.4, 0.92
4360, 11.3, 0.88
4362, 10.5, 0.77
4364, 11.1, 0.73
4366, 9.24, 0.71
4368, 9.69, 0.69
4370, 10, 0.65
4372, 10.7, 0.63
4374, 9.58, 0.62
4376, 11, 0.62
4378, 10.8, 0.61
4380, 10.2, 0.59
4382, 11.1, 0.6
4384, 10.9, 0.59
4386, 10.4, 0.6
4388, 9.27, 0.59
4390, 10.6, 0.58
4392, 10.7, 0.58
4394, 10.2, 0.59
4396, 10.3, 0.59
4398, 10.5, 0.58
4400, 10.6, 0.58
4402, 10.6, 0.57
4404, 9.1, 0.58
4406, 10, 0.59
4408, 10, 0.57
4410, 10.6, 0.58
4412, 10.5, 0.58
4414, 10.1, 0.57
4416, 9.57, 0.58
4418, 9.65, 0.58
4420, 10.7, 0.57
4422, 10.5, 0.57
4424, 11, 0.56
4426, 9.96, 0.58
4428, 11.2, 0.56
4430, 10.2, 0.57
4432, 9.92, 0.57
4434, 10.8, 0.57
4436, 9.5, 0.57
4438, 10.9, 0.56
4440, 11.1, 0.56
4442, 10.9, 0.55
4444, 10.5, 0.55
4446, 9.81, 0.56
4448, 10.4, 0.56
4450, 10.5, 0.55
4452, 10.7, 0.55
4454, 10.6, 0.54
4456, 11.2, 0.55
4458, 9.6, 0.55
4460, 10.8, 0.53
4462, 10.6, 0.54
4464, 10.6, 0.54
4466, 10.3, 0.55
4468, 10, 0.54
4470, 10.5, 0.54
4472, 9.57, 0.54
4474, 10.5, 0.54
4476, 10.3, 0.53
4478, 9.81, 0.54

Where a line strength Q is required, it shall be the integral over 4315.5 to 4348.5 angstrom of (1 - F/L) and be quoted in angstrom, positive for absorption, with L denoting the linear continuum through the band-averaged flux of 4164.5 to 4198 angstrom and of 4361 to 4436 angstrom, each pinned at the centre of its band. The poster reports 3.46 angstrom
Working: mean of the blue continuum 10.7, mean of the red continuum 10.3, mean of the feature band 9.34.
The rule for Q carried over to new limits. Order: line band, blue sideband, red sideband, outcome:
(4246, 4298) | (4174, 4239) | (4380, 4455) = -0.43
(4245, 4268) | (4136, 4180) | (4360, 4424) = 0.12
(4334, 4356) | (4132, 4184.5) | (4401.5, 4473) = 4.29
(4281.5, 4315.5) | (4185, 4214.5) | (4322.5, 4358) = -2.89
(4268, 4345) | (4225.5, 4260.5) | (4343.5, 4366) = -2.42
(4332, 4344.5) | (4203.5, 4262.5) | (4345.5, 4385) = 1.34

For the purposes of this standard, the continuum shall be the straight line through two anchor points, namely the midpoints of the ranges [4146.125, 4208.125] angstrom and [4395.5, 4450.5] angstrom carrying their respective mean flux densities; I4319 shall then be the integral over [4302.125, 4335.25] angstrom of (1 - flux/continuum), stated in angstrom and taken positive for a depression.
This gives 1.5 angstrom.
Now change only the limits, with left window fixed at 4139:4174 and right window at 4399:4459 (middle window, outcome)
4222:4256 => 0.4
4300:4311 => 0.8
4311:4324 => 0.4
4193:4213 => 0.3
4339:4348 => 2.7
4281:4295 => -0.2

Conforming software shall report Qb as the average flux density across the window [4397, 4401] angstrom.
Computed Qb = 10.6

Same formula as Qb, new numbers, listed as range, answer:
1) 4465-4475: 10.2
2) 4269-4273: 11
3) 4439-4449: 10.5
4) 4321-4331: 9.95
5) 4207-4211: 10.1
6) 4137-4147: 10.5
